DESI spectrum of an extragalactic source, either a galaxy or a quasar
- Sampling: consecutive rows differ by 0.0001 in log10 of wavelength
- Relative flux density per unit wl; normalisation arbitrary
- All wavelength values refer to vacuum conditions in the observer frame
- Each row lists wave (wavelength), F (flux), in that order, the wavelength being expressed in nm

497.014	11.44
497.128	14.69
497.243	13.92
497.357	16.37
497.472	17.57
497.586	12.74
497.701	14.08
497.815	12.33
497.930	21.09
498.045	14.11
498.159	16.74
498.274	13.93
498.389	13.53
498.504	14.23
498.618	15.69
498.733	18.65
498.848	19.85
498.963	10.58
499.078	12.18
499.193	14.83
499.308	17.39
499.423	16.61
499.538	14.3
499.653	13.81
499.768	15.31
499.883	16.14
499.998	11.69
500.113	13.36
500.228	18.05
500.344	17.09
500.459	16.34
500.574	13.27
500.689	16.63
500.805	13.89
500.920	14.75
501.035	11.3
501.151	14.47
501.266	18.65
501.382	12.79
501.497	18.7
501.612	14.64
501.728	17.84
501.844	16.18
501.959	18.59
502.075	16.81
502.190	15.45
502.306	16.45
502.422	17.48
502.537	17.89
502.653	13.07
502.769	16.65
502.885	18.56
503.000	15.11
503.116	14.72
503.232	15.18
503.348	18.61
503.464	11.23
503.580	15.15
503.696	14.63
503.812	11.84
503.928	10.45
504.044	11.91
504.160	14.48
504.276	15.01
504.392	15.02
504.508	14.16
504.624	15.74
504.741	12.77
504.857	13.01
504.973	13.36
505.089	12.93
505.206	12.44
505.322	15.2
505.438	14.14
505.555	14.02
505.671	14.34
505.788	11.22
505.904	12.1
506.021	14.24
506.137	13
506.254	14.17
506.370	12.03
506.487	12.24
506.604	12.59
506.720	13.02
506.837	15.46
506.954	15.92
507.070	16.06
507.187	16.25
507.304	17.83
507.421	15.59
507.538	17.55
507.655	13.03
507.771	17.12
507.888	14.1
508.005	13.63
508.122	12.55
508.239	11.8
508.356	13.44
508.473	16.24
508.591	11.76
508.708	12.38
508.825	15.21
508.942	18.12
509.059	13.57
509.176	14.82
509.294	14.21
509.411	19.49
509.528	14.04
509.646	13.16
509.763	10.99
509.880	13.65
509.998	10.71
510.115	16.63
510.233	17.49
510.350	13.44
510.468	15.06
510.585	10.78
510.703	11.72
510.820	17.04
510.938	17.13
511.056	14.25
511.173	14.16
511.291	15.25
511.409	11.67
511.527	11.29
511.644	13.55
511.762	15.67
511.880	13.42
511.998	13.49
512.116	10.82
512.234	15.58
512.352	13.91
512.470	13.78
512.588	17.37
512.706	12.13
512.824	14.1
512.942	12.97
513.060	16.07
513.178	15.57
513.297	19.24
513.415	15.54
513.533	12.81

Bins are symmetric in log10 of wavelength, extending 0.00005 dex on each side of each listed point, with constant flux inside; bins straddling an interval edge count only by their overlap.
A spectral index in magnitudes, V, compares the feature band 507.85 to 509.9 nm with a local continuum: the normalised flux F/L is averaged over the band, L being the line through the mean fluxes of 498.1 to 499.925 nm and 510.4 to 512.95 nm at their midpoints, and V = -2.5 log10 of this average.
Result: 0.008 mag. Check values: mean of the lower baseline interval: 15.2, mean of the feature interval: 14.1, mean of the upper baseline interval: 13.9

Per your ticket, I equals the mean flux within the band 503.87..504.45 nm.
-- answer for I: 13.4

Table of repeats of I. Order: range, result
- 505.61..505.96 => 12.6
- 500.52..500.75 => 14.9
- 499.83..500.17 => 13.7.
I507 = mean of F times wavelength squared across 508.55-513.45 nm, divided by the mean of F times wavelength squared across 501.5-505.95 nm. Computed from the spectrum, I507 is 1.00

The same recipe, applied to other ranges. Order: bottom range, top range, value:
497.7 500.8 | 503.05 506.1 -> 0.92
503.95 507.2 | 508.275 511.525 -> 1.05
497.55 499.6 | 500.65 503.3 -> 1.06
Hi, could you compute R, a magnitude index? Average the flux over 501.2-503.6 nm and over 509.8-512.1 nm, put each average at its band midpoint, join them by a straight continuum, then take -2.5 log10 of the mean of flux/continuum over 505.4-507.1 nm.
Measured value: 0.12 mag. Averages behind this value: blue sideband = 16.2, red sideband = 13.9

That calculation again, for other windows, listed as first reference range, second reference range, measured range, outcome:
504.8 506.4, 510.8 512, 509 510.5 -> -0.03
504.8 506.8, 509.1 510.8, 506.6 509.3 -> -0.08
